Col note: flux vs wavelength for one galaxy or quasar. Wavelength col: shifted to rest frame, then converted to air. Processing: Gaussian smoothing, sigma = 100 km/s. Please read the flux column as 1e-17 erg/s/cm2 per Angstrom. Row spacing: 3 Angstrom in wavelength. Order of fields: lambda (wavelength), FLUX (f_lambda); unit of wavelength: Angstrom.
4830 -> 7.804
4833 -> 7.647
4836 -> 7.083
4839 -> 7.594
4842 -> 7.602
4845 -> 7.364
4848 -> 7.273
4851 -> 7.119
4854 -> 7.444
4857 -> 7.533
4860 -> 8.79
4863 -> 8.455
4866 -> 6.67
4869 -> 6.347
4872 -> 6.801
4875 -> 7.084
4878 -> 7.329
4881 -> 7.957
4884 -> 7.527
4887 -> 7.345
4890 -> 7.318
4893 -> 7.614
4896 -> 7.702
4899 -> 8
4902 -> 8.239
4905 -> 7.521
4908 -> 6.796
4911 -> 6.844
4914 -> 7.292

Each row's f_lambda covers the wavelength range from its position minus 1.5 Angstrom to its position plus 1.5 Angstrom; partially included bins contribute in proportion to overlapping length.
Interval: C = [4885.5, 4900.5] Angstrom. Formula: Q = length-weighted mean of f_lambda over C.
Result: 7.6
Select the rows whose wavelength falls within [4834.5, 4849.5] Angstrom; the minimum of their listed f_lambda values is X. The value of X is 7.083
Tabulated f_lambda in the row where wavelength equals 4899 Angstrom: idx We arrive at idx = 8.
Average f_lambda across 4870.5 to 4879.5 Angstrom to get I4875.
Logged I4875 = 7.07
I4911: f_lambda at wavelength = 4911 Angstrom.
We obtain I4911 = 6.844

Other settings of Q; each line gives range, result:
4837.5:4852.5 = 7.39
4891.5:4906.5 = 7.82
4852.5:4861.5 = 7.92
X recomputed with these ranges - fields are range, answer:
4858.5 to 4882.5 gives 6.347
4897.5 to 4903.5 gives 8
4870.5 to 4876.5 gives 6.801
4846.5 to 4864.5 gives 7.119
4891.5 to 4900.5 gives 7.614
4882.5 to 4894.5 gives 7.318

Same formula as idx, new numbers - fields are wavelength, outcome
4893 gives 7.614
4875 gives 7.084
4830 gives 7.804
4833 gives 7.647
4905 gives 7.521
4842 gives 7.602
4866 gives 6.67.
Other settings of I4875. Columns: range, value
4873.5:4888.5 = 7.45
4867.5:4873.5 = 6.57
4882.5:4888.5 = 7.44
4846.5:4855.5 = 7.28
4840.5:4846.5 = 7.48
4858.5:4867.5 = 7.97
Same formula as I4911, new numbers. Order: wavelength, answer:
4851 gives 7.119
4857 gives 7.533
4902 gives 8.239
